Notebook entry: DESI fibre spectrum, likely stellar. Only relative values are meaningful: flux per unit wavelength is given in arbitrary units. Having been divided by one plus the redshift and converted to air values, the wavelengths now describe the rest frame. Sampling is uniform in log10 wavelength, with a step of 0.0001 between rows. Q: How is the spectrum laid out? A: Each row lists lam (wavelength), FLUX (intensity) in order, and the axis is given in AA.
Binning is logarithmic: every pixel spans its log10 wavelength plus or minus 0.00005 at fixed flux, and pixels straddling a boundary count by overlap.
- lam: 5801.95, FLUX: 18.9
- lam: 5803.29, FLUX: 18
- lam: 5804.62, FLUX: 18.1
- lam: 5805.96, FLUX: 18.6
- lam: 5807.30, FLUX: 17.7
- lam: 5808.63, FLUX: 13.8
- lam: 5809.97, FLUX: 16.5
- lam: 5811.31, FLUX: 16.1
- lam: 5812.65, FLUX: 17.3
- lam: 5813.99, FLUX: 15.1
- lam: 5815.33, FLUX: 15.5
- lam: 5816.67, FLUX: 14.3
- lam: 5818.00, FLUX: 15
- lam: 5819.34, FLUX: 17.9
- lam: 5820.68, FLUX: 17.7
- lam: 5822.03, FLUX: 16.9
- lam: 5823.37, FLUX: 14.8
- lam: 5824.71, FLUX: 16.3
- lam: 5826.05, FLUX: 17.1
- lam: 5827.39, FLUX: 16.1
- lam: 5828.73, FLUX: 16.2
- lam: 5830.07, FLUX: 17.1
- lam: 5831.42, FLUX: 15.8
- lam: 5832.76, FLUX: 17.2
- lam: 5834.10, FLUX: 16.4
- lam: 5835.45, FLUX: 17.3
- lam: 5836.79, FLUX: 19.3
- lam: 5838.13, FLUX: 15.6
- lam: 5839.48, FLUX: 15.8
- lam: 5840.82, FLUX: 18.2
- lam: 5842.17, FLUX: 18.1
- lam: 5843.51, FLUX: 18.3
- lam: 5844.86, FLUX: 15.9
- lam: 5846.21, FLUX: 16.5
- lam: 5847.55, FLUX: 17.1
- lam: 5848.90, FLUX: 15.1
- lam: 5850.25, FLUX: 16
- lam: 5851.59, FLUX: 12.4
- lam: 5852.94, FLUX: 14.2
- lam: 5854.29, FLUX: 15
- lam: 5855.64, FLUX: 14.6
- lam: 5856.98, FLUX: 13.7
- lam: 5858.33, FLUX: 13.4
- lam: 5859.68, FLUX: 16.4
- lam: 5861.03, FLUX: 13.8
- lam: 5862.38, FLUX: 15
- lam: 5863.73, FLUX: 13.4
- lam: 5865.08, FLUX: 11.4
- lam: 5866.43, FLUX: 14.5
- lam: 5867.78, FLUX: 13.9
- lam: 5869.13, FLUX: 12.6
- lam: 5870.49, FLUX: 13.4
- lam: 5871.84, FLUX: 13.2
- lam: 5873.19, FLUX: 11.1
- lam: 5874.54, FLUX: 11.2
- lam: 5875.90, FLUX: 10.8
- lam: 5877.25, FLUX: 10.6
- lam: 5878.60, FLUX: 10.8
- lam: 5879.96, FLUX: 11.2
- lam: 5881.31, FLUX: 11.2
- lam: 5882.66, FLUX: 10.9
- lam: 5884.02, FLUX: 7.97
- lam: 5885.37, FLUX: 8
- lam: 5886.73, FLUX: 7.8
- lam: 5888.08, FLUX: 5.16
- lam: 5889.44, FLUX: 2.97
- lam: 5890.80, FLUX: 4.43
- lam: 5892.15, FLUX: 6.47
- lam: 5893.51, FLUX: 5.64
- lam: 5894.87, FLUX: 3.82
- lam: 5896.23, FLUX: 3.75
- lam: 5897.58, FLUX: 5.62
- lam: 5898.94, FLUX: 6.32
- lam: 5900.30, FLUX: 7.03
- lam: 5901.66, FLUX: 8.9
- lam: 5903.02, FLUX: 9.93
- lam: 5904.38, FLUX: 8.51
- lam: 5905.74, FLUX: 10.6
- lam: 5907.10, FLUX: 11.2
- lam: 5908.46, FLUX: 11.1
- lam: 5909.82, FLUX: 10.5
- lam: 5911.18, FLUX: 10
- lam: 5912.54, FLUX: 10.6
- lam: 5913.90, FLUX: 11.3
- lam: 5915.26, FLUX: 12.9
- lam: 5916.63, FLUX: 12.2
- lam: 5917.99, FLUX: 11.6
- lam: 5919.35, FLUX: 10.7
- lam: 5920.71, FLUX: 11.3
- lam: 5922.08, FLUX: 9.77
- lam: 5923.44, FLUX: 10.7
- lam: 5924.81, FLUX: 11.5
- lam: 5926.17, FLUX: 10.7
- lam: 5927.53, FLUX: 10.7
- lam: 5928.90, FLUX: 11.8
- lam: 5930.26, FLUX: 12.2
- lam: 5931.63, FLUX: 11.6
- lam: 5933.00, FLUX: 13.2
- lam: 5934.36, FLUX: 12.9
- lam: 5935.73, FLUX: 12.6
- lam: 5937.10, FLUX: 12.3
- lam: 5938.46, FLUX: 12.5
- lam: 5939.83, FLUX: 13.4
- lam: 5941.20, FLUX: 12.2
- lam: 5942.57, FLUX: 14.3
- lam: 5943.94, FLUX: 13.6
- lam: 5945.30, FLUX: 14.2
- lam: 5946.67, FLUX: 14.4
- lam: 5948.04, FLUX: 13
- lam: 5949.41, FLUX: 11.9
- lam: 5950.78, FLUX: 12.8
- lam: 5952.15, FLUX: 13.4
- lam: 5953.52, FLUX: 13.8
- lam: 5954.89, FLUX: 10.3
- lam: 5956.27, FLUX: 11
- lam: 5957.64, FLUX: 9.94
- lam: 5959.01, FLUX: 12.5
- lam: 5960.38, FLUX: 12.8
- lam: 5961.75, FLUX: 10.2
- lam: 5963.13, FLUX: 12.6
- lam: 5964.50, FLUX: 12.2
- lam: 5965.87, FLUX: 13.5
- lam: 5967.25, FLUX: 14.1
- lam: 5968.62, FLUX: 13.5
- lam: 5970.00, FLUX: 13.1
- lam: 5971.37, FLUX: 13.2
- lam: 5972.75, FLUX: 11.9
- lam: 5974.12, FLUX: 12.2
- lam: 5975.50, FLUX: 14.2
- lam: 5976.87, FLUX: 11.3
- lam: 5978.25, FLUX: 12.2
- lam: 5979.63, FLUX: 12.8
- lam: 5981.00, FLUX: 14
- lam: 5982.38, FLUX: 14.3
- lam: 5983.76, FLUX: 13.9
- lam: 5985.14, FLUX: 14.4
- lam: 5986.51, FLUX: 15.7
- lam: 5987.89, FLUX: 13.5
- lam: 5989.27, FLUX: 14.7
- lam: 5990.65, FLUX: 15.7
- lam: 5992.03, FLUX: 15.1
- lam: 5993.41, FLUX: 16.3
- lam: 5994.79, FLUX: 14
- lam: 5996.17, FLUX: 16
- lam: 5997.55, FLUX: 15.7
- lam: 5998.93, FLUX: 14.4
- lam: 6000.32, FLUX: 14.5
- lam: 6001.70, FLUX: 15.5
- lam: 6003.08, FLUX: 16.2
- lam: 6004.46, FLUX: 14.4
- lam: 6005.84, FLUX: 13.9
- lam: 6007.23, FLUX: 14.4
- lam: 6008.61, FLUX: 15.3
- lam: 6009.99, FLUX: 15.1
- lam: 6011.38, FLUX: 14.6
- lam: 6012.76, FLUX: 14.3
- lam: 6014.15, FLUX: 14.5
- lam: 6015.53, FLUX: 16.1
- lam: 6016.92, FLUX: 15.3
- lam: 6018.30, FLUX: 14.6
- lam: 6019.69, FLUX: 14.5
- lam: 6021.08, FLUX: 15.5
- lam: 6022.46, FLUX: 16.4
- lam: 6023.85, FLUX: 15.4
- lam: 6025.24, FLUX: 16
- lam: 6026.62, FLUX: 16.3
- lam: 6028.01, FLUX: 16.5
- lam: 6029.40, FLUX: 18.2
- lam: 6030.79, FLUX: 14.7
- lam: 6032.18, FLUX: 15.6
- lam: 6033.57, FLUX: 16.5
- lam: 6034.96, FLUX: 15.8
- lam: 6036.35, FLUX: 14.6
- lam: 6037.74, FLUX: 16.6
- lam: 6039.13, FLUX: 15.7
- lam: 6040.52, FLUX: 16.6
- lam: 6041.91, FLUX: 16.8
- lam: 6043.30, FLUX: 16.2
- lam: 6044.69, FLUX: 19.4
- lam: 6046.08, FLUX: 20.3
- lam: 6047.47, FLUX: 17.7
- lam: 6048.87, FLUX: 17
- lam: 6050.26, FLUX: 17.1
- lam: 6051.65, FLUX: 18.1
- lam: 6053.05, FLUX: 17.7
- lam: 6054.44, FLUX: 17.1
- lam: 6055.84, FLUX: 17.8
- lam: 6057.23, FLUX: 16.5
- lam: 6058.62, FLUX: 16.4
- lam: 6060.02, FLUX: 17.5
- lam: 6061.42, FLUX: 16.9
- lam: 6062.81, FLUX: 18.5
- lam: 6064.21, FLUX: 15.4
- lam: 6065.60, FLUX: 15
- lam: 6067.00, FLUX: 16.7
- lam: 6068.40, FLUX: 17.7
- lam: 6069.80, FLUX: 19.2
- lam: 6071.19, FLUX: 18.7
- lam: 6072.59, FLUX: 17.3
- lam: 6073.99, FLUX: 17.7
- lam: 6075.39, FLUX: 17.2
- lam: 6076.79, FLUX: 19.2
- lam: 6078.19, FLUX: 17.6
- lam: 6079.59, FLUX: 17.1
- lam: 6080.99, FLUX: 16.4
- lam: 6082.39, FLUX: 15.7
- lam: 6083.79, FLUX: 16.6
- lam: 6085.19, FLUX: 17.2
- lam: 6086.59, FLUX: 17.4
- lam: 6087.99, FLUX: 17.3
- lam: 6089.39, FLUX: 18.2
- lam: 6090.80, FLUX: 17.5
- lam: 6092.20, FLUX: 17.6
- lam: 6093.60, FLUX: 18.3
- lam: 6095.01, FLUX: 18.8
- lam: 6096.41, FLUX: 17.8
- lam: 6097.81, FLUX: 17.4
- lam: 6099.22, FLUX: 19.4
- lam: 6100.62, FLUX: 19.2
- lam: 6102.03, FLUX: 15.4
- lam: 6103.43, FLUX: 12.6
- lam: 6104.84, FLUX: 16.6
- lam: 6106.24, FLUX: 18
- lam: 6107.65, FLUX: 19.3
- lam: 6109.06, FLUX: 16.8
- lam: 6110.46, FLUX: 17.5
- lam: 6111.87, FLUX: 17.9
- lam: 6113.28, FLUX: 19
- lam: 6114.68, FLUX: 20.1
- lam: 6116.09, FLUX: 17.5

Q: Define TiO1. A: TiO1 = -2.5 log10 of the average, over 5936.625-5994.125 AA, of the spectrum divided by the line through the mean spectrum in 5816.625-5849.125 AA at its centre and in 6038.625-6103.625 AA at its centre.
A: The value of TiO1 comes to 0.28 mag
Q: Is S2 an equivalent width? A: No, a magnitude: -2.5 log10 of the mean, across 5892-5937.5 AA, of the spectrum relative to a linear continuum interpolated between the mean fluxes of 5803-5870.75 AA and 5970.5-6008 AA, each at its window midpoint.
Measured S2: 0.44 mag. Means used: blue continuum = 15.8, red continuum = 14.2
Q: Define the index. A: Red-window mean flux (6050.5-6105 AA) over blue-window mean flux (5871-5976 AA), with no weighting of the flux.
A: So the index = 1.60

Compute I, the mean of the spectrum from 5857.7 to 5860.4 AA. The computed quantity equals 14.9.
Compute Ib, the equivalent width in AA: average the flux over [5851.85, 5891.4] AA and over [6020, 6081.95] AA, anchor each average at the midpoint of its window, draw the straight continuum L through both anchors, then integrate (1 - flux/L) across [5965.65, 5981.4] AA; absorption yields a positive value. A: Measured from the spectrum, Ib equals 1.75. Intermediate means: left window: 11.5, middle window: 13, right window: 16.9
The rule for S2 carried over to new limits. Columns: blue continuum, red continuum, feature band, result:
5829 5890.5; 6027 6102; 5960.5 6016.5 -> 0.130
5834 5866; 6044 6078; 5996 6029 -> 0.126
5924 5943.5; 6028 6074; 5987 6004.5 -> -0.022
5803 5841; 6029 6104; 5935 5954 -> 0.270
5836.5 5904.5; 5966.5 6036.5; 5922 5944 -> 0.086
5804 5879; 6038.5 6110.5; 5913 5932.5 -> 0.373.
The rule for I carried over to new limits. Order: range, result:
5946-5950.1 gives 13.1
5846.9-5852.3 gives 15.1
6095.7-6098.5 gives 17.7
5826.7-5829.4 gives 16.2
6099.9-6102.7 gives 17.3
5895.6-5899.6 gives 5.25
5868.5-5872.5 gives 13.1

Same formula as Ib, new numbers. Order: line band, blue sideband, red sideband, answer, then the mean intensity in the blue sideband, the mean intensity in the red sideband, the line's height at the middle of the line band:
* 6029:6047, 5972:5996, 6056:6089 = -0.8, 13.9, 17.2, 15.9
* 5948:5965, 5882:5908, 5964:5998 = -0.1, 7.14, 13.9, 12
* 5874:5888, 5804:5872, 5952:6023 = 5.0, 15.7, 13.9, 15.2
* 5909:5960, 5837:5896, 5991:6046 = 6.5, 12.2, 15.6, 13.8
